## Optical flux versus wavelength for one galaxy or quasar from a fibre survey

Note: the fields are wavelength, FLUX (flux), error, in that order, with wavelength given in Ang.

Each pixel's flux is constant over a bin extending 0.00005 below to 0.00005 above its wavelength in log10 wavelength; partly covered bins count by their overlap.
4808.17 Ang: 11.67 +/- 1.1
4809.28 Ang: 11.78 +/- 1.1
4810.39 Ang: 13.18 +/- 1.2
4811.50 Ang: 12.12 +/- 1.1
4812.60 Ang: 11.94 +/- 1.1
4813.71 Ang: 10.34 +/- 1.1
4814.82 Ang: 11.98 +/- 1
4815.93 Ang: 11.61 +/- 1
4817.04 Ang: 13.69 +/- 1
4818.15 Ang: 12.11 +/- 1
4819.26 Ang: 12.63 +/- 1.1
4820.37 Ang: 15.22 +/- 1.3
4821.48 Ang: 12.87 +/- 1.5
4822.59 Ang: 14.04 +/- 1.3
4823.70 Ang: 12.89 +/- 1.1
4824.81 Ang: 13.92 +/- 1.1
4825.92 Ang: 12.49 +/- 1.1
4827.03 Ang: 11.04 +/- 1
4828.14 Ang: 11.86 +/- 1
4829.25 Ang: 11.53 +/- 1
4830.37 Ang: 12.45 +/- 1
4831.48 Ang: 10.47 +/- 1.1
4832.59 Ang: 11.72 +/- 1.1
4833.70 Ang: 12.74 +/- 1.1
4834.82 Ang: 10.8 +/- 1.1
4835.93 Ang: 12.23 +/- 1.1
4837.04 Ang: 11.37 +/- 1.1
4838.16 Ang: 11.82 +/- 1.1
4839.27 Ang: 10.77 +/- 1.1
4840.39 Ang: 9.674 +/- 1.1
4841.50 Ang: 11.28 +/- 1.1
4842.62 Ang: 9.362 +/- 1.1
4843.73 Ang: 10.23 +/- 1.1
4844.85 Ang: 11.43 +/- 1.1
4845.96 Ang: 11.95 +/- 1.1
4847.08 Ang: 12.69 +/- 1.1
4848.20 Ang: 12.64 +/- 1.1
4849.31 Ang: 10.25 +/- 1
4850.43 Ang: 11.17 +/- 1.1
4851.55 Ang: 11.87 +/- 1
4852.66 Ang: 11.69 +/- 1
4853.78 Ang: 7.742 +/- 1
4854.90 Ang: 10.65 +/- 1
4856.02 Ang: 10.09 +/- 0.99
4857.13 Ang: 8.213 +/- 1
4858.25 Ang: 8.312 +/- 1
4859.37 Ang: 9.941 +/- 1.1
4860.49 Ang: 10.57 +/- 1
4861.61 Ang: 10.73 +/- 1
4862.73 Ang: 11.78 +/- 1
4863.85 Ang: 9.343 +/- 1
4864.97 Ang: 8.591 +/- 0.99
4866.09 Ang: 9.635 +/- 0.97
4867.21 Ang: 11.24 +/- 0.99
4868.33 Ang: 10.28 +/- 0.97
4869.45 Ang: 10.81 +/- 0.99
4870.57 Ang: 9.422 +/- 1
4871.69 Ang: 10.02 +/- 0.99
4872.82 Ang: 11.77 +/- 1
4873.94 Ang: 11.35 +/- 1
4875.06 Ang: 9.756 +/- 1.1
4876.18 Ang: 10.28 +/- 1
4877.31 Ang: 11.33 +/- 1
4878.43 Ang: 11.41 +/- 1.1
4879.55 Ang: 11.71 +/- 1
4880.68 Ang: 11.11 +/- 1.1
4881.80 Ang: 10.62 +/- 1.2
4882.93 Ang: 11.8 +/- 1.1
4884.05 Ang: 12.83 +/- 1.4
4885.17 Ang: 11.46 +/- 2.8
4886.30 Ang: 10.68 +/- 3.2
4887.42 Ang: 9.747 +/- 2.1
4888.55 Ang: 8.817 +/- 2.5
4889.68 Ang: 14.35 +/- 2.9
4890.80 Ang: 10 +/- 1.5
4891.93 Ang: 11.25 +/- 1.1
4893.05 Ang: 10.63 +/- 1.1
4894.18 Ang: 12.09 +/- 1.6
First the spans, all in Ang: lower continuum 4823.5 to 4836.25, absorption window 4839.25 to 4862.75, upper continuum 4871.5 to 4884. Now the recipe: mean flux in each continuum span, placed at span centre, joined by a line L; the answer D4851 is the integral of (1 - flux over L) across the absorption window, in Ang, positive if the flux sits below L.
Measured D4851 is 2.1 Ang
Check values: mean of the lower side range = 12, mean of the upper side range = 11.1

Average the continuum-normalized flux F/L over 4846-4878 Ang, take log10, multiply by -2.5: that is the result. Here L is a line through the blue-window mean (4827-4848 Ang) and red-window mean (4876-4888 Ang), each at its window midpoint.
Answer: 0.08 mag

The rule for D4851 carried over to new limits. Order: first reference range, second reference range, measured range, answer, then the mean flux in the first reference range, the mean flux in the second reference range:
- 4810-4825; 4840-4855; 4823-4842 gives 0.2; 12.7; 10.9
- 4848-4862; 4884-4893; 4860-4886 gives -0.3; 10.2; 11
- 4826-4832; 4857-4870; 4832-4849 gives -0.5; 11.6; 10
